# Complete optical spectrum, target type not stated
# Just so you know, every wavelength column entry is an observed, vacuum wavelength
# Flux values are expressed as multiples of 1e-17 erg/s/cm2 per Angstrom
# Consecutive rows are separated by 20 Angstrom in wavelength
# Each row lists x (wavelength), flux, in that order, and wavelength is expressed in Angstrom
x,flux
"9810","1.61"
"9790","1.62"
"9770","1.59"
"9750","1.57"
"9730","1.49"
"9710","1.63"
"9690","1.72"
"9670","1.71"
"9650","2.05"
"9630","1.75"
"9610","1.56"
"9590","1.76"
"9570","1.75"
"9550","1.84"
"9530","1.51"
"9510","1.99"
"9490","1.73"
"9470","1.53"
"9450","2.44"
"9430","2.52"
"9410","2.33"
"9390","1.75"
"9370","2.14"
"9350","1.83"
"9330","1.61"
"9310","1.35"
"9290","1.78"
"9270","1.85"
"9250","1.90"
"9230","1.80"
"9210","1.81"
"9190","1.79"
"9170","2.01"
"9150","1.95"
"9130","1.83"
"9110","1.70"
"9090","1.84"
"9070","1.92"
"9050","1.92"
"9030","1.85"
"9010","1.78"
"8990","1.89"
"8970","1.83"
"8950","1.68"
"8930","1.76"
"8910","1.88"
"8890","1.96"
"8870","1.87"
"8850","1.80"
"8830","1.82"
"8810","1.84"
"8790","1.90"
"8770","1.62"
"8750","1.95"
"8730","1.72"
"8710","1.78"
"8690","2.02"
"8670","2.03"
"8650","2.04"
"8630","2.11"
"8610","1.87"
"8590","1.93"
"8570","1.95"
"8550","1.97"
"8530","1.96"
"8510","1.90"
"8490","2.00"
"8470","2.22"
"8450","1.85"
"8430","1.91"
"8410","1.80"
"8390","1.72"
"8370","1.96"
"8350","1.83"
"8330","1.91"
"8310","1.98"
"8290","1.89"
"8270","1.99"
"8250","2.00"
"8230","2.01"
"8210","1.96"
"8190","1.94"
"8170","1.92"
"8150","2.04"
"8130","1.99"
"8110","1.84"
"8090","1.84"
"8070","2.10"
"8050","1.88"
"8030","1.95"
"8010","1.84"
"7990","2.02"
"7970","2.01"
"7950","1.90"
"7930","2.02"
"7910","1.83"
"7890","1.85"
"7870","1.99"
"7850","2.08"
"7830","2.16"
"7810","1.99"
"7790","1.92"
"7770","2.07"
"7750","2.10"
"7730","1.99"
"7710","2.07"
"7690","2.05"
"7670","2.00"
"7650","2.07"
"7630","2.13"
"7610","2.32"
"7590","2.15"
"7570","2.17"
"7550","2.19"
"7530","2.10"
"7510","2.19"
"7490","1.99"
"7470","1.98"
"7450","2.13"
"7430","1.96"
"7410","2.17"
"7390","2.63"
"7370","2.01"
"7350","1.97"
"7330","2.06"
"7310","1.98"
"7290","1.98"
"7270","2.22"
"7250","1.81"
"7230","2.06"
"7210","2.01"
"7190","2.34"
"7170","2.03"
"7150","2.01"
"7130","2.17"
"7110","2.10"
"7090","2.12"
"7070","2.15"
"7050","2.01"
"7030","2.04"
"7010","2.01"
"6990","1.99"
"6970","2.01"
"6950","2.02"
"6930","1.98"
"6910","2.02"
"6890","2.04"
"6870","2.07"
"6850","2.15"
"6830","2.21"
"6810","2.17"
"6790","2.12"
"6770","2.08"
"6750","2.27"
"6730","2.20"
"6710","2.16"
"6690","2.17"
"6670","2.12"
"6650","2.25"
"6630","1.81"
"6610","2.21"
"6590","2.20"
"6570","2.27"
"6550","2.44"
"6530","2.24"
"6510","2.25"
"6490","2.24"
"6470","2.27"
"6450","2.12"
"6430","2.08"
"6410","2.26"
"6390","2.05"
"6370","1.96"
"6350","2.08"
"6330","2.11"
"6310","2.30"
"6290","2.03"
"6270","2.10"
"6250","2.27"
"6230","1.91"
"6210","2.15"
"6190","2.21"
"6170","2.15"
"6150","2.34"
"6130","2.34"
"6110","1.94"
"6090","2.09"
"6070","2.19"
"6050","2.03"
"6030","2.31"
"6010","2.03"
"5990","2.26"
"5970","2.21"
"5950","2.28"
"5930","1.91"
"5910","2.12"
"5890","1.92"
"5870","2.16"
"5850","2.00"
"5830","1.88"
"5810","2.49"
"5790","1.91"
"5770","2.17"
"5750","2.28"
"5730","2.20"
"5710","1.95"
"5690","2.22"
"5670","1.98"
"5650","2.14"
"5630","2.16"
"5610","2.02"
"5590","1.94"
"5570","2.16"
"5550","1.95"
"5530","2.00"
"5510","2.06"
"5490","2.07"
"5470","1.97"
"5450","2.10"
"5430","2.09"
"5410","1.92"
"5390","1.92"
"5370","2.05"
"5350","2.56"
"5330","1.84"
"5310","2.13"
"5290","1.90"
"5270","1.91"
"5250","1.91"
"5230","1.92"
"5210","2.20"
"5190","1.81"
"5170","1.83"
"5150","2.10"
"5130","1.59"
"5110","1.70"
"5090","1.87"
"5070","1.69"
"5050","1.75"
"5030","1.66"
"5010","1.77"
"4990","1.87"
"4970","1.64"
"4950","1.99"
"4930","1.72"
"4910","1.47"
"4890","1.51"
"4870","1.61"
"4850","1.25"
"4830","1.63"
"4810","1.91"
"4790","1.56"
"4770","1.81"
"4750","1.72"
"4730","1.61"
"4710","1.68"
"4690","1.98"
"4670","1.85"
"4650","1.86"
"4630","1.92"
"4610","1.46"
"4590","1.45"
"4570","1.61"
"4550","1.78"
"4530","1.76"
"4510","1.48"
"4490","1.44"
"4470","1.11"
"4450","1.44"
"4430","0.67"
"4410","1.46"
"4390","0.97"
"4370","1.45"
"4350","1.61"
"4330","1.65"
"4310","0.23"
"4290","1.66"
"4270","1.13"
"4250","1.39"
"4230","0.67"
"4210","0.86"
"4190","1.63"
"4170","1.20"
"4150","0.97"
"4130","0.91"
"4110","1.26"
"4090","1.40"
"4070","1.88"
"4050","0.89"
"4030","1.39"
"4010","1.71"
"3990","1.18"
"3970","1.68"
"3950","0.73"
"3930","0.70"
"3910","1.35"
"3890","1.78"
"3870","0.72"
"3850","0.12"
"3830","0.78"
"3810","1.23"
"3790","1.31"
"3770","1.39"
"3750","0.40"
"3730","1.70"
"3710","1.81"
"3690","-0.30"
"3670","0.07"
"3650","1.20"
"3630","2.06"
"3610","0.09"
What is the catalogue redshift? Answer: 0.125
